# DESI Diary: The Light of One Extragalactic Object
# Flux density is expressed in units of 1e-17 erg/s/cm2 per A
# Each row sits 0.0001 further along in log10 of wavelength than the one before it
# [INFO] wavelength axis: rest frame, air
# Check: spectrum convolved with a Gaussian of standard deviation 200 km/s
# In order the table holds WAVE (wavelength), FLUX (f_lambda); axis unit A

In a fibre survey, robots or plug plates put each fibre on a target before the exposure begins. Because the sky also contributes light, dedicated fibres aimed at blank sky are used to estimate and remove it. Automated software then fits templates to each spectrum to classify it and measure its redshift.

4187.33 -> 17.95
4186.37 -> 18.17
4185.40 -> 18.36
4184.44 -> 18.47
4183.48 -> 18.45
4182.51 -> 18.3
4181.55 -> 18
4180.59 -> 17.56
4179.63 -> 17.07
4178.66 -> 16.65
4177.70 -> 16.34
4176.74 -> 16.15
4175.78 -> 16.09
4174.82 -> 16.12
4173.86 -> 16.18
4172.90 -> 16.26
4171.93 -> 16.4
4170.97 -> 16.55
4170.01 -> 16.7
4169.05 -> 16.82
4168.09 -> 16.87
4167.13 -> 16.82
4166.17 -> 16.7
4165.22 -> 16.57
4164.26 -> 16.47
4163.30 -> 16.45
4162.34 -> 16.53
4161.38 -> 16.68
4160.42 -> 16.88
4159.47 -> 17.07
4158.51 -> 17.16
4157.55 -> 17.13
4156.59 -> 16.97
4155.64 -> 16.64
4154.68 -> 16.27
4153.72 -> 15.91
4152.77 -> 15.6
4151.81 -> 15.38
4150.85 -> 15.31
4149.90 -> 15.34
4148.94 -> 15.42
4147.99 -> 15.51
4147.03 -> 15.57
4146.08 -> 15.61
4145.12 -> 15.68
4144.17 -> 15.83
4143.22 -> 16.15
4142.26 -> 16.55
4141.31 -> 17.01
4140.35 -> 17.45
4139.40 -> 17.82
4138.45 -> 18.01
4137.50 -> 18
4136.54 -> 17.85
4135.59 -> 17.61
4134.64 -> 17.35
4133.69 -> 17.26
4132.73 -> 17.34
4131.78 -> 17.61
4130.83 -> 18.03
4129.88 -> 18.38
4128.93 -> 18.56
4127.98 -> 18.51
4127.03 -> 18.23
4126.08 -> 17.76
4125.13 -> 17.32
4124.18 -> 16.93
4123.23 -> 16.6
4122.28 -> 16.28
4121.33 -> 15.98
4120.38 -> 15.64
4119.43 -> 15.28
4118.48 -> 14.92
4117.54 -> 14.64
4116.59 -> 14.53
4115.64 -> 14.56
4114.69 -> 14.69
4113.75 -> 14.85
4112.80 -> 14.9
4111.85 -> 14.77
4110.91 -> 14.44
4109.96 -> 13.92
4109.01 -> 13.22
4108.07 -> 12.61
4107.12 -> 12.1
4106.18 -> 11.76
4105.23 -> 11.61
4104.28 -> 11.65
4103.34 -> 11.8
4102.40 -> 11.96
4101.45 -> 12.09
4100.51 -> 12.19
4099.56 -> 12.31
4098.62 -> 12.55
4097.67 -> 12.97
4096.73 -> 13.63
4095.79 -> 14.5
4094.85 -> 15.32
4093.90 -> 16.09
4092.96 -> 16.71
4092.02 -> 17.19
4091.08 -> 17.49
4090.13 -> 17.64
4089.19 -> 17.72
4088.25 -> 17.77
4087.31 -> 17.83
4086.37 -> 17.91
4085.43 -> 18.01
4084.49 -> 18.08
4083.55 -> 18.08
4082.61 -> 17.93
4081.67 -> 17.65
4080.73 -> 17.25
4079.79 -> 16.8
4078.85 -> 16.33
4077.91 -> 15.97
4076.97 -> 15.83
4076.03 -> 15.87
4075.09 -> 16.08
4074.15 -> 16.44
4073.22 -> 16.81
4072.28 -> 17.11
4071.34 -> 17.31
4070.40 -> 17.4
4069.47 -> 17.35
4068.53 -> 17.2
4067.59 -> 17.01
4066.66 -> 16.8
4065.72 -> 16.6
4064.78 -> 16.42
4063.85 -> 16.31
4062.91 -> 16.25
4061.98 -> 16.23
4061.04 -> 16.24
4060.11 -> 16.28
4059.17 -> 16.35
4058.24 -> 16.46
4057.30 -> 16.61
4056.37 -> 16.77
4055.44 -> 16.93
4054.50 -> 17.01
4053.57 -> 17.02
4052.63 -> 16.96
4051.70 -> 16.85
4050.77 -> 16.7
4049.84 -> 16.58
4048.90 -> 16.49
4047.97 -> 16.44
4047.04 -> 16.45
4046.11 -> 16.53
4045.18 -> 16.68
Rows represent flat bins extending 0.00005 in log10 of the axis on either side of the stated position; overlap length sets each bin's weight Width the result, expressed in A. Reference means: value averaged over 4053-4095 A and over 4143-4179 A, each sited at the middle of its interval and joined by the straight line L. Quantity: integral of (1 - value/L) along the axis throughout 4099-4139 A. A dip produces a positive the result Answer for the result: 2.98 A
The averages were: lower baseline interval 16.9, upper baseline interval 16.3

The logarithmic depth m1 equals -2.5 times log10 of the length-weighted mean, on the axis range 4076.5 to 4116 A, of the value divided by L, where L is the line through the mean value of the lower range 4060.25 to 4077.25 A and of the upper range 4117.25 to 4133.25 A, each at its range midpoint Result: 0.12 mag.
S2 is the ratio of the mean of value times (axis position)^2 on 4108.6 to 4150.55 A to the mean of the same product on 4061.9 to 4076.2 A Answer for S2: 1.0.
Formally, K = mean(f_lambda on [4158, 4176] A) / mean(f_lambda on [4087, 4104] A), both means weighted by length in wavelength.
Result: 1.12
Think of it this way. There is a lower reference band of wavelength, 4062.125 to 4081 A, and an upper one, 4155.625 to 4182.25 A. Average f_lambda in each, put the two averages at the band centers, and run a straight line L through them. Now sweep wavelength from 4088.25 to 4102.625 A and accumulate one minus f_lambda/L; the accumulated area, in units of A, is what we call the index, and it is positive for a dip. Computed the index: 1.58 A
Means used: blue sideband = 16.6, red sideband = 16.7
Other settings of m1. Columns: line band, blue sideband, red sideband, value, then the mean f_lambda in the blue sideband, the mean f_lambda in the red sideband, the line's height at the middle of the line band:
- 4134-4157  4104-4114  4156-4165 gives -0.05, 13.2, 16.8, 15.8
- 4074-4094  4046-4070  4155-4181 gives -0.03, 16.7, 16.7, 16.7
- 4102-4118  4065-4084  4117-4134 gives 0.25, 16.9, 16.9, 16.9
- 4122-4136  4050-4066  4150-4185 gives -0.06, 16.6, 16.7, 16.7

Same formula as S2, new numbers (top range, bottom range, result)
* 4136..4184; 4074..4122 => 1.13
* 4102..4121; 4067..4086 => 0.82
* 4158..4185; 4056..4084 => 1.06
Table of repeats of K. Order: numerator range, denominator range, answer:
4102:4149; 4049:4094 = 0.93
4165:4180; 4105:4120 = 1.18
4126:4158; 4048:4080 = 1.01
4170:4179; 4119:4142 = 0.94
